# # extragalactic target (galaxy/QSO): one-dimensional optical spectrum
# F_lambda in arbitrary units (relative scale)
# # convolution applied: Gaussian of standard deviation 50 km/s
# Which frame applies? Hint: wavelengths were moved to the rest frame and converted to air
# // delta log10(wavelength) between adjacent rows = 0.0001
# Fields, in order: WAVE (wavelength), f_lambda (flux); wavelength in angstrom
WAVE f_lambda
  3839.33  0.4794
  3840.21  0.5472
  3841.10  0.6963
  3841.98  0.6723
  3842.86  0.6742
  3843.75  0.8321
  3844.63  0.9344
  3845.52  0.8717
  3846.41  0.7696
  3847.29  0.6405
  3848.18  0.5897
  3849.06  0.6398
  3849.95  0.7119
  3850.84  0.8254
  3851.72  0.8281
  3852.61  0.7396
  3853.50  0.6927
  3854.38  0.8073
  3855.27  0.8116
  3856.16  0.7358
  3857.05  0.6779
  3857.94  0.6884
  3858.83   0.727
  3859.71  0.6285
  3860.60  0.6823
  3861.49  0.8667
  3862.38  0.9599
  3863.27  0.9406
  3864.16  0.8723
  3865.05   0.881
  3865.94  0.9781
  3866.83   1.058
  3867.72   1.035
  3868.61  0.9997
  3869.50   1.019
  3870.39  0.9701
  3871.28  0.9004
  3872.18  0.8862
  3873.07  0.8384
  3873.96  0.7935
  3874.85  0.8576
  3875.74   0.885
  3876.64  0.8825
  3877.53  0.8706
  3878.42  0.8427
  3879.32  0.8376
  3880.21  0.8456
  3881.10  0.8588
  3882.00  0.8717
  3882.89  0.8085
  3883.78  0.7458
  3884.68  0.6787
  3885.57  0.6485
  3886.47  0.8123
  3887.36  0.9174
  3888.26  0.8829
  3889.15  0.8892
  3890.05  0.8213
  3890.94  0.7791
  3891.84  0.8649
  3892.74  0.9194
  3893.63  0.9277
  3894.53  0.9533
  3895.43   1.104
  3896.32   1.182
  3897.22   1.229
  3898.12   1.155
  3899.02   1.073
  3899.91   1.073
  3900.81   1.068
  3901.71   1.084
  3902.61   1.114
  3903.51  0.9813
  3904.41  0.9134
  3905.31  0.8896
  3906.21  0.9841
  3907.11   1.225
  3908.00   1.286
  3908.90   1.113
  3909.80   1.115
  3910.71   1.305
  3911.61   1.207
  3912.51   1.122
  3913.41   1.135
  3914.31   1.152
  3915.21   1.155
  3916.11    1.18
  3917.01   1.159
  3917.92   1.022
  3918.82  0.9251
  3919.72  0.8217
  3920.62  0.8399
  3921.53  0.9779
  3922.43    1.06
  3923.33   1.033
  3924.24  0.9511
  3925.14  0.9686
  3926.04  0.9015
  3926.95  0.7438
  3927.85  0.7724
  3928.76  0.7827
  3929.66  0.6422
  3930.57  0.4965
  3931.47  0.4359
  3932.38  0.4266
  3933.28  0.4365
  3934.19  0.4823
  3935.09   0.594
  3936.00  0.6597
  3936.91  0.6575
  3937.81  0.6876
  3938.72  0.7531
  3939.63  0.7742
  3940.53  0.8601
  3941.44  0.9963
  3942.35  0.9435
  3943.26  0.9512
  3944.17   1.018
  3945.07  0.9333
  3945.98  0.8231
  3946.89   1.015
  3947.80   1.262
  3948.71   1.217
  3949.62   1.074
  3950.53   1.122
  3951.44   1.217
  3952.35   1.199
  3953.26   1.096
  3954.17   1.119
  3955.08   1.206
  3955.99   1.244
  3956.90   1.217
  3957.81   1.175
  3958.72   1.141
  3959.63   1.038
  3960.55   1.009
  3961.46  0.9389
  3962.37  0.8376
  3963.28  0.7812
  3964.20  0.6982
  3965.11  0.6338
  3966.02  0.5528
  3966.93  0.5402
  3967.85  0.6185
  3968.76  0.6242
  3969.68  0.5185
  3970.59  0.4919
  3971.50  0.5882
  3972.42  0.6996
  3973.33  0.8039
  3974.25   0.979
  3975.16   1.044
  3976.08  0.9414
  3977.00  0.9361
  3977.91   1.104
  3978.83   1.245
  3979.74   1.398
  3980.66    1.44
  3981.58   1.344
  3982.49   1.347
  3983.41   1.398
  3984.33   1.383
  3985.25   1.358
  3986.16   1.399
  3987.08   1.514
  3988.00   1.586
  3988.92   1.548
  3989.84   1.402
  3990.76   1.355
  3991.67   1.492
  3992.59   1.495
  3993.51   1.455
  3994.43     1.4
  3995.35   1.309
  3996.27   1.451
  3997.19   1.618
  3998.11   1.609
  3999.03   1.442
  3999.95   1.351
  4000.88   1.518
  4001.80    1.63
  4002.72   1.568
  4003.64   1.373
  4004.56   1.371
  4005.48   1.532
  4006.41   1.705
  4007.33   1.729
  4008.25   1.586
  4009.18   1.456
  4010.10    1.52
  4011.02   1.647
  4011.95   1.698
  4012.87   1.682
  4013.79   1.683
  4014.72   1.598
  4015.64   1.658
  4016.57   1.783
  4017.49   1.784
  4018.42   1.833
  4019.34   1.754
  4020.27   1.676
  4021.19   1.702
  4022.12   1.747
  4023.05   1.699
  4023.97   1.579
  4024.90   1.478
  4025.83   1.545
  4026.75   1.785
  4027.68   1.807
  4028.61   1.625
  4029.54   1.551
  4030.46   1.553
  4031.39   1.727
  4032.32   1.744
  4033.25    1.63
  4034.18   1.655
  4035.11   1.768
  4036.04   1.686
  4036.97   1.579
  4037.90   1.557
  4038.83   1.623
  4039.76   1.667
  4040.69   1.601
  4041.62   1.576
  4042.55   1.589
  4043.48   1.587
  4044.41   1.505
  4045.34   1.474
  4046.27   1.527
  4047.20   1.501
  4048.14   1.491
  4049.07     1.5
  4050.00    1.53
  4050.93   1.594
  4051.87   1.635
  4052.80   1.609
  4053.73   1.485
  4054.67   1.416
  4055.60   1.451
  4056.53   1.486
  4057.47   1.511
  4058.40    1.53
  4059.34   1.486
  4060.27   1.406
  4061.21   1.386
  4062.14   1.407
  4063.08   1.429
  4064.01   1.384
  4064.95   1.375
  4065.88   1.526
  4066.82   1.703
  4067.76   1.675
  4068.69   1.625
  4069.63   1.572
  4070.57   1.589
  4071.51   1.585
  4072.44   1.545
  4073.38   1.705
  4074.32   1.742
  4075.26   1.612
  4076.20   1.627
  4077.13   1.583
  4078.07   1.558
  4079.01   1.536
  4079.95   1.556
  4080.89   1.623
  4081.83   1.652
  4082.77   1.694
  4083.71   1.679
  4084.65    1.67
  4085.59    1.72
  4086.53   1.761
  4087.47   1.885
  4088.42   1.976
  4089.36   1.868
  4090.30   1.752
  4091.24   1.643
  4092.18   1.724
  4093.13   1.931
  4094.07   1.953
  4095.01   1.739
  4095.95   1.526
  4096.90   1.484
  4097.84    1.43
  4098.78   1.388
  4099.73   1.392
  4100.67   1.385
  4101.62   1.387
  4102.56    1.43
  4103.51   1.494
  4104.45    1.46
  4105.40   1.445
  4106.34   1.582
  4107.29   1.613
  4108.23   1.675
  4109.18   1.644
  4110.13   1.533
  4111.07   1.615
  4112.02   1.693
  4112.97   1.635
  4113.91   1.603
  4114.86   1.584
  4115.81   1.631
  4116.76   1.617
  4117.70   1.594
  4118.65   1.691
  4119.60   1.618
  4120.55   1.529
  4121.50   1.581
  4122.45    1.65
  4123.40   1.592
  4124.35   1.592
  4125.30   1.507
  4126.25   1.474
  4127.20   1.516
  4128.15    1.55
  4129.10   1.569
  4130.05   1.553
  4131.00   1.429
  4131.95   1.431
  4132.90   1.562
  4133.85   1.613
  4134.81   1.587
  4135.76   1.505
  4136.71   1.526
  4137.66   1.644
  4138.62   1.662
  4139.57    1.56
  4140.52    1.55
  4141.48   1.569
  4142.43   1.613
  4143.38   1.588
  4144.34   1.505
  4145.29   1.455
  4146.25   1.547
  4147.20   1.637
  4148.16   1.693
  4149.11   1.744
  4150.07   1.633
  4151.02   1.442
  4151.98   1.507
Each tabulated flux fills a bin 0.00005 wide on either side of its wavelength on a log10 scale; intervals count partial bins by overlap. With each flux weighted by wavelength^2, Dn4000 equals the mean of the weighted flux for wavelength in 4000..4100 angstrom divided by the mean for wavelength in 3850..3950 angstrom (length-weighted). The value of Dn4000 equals 1.92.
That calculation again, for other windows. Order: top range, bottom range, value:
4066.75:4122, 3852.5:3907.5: 2.01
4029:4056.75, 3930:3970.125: 1.91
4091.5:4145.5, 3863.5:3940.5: 1.92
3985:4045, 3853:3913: 1.83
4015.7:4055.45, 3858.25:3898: 1.98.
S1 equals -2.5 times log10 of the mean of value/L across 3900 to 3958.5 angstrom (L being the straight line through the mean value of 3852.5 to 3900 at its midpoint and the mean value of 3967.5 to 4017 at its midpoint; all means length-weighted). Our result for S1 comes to 0.13 mag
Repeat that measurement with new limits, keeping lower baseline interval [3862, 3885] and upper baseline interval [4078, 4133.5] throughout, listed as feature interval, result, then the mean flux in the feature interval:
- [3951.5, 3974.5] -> 0.31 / 0.875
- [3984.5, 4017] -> -0.19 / 1.53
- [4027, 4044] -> -0.18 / 1.64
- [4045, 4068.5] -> -0.04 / 1.5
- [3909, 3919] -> -0.13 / 1.14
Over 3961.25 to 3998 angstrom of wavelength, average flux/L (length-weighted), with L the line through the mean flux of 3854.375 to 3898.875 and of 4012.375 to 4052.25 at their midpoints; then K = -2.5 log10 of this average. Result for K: 0.24 mag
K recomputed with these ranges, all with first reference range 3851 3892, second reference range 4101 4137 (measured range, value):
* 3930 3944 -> 0.45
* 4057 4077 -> -0.10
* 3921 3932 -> 0.22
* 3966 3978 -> 0.46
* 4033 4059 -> -0.16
